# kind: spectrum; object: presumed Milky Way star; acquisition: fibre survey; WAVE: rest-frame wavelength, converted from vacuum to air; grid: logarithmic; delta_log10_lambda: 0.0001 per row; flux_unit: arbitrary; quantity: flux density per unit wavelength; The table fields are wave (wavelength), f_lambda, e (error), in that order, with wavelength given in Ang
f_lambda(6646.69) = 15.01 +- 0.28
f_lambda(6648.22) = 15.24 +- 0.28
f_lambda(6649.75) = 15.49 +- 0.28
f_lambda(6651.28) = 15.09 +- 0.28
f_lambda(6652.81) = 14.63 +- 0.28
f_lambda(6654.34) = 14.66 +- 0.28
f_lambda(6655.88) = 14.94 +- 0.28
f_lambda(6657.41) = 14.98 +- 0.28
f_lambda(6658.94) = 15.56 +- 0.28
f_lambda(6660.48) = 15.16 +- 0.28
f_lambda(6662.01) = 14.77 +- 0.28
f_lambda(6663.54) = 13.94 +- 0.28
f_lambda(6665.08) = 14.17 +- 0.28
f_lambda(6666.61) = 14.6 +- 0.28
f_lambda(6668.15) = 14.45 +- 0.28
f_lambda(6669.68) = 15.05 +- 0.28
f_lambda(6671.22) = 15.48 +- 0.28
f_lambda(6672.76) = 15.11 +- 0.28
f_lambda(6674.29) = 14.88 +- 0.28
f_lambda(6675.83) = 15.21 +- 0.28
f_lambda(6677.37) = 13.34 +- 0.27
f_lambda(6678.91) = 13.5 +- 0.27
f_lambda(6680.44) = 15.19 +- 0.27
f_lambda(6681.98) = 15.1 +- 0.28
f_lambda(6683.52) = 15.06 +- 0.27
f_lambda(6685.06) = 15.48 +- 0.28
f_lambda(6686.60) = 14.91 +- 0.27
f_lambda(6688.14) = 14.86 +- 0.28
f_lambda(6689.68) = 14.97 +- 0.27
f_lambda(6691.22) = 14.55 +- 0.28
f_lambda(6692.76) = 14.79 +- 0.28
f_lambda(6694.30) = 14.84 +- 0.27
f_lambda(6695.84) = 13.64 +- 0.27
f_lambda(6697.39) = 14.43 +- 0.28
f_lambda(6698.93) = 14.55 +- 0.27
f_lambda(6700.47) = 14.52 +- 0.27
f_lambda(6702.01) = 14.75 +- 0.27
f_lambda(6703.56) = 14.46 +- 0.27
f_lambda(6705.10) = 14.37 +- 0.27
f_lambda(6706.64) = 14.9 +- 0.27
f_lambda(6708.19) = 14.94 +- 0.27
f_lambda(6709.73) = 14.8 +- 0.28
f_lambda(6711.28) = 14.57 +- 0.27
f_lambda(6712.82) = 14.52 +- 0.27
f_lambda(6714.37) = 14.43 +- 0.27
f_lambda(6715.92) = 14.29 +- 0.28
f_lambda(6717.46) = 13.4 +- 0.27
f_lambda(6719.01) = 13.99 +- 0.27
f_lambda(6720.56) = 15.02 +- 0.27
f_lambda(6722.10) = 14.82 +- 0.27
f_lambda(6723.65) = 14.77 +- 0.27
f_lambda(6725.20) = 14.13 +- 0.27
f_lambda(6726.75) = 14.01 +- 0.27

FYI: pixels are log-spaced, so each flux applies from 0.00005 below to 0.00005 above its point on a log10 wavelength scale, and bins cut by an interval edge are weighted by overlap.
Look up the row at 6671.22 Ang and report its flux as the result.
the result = 15.48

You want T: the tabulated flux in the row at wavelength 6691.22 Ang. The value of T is 14.55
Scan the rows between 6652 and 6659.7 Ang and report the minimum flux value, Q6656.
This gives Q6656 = 14.63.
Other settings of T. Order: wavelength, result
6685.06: 15.48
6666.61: 14.6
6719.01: 13.99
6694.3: 14.84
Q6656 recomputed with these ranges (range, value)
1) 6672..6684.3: 13.34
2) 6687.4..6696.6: 13.64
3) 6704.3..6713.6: 14.37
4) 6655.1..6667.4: 13.94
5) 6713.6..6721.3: 13.4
